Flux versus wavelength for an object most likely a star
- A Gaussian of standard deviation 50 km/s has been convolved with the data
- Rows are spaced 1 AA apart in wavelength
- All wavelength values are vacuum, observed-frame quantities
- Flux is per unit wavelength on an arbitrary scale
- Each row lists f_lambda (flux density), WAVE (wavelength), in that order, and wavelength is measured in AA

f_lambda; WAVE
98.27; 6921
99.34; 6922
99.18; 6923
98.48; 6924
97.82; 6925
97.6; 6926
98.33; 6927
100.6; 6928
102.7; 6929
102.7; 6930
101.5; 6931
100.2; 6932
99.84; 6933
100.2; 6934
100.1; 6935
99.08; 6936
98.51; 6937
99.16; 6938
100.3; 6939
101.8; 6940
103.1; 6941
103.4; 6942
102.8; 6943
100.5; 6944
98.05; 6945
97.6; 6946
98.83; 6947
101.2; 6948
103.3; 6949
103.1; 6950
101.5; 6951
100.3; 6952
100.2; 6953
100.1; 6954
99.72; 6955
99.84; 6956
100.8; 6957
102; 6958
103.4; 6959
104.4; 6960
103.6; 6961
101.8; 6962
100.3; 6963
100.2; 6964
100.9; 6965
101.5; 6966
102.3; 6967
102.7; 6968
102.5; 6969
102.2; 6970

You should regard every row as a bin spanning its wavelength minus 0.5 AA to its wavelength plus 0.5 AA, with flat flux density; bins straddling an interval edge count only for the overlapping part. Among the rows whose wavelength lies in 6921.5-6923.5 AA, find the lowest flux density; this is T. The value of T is 99.18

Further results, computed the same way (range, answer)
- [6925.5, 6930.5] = 97.6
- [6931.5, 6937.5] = 98.51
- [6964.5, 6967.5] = 100.9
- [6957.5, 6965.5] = 100.2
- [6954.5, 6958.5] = 99.72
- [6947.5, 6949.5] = 101.2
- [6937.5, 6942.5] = 99.16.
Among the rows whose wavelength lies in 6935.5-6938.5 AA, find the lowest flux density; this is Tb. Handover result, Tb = 98.51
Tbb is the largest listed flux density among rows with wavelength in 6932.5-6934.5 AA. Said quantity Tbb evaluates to 100.2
